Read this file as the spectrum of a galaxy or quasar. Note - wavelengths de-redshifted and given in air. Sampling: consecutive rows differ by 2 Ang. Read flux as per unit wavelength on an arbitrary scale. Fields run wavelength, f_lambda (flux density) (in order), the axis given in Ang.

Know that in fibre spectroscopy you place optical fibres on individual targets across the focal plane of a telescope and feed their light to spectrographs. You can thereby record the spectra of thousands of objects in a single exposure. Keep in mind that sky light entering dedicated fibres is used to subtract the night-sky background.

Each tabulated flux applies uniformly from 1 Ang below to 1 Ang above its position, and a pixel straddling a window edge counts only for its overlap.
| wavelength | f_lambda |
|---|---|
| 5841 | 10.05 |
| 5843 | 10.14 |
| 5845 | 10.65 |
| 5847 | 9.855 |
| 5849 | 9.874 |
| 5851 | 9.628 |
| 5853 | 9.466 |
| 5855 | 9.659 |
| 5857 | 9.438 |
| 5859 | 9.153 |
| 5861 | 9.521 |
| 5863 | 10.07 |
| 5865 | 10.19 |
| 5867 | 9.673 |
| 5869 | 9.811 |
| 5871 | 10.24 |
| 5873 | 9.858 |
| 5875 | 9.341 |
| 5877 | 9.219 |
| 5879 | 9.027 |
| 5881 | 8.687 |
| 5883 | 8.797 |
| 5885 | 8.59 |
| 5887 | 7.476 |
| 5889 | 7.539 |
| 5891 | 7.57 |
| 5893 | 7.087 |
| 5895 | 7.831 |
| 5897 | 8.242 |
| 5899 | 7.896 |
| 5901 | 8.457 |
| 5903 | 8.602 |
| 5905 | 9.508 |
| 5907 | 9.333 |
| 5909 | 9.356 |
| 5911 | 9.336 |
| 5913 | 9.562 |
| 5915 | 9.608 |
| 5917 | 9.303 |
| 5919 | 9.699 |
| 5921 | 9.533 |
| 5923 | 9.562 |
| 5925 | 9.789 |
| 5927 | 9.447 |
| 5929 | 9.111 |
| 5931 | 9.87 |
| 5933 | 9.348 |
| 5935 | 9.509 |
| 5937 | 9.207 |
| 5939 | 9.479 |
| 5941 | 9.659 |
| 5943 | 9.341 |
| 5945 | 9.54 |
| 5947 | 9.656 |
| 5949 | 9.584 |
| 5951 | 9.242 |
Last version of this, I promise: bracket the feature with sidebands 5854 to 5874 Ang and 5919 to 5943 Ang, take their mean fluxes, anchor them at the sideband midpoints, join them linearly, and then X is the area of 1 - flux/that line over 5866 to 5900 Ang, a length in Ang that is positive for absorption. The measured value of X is 3.7 Ang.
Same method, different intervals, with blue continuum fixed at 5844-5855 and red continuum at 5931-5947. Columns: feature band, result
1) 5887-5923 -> 3.4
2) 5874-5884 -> 0.7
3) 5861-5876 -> -0.1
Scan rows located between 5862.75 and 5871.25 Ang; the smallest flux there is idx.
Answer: 9.673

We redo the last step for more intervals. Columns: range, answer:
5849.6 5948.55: 7.087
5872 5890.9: 7.476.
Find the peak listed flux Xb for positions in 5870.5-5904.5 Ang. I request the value 10.24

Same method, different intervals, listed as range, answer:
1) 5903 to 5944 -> 9.87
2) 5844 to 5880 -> 10.65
